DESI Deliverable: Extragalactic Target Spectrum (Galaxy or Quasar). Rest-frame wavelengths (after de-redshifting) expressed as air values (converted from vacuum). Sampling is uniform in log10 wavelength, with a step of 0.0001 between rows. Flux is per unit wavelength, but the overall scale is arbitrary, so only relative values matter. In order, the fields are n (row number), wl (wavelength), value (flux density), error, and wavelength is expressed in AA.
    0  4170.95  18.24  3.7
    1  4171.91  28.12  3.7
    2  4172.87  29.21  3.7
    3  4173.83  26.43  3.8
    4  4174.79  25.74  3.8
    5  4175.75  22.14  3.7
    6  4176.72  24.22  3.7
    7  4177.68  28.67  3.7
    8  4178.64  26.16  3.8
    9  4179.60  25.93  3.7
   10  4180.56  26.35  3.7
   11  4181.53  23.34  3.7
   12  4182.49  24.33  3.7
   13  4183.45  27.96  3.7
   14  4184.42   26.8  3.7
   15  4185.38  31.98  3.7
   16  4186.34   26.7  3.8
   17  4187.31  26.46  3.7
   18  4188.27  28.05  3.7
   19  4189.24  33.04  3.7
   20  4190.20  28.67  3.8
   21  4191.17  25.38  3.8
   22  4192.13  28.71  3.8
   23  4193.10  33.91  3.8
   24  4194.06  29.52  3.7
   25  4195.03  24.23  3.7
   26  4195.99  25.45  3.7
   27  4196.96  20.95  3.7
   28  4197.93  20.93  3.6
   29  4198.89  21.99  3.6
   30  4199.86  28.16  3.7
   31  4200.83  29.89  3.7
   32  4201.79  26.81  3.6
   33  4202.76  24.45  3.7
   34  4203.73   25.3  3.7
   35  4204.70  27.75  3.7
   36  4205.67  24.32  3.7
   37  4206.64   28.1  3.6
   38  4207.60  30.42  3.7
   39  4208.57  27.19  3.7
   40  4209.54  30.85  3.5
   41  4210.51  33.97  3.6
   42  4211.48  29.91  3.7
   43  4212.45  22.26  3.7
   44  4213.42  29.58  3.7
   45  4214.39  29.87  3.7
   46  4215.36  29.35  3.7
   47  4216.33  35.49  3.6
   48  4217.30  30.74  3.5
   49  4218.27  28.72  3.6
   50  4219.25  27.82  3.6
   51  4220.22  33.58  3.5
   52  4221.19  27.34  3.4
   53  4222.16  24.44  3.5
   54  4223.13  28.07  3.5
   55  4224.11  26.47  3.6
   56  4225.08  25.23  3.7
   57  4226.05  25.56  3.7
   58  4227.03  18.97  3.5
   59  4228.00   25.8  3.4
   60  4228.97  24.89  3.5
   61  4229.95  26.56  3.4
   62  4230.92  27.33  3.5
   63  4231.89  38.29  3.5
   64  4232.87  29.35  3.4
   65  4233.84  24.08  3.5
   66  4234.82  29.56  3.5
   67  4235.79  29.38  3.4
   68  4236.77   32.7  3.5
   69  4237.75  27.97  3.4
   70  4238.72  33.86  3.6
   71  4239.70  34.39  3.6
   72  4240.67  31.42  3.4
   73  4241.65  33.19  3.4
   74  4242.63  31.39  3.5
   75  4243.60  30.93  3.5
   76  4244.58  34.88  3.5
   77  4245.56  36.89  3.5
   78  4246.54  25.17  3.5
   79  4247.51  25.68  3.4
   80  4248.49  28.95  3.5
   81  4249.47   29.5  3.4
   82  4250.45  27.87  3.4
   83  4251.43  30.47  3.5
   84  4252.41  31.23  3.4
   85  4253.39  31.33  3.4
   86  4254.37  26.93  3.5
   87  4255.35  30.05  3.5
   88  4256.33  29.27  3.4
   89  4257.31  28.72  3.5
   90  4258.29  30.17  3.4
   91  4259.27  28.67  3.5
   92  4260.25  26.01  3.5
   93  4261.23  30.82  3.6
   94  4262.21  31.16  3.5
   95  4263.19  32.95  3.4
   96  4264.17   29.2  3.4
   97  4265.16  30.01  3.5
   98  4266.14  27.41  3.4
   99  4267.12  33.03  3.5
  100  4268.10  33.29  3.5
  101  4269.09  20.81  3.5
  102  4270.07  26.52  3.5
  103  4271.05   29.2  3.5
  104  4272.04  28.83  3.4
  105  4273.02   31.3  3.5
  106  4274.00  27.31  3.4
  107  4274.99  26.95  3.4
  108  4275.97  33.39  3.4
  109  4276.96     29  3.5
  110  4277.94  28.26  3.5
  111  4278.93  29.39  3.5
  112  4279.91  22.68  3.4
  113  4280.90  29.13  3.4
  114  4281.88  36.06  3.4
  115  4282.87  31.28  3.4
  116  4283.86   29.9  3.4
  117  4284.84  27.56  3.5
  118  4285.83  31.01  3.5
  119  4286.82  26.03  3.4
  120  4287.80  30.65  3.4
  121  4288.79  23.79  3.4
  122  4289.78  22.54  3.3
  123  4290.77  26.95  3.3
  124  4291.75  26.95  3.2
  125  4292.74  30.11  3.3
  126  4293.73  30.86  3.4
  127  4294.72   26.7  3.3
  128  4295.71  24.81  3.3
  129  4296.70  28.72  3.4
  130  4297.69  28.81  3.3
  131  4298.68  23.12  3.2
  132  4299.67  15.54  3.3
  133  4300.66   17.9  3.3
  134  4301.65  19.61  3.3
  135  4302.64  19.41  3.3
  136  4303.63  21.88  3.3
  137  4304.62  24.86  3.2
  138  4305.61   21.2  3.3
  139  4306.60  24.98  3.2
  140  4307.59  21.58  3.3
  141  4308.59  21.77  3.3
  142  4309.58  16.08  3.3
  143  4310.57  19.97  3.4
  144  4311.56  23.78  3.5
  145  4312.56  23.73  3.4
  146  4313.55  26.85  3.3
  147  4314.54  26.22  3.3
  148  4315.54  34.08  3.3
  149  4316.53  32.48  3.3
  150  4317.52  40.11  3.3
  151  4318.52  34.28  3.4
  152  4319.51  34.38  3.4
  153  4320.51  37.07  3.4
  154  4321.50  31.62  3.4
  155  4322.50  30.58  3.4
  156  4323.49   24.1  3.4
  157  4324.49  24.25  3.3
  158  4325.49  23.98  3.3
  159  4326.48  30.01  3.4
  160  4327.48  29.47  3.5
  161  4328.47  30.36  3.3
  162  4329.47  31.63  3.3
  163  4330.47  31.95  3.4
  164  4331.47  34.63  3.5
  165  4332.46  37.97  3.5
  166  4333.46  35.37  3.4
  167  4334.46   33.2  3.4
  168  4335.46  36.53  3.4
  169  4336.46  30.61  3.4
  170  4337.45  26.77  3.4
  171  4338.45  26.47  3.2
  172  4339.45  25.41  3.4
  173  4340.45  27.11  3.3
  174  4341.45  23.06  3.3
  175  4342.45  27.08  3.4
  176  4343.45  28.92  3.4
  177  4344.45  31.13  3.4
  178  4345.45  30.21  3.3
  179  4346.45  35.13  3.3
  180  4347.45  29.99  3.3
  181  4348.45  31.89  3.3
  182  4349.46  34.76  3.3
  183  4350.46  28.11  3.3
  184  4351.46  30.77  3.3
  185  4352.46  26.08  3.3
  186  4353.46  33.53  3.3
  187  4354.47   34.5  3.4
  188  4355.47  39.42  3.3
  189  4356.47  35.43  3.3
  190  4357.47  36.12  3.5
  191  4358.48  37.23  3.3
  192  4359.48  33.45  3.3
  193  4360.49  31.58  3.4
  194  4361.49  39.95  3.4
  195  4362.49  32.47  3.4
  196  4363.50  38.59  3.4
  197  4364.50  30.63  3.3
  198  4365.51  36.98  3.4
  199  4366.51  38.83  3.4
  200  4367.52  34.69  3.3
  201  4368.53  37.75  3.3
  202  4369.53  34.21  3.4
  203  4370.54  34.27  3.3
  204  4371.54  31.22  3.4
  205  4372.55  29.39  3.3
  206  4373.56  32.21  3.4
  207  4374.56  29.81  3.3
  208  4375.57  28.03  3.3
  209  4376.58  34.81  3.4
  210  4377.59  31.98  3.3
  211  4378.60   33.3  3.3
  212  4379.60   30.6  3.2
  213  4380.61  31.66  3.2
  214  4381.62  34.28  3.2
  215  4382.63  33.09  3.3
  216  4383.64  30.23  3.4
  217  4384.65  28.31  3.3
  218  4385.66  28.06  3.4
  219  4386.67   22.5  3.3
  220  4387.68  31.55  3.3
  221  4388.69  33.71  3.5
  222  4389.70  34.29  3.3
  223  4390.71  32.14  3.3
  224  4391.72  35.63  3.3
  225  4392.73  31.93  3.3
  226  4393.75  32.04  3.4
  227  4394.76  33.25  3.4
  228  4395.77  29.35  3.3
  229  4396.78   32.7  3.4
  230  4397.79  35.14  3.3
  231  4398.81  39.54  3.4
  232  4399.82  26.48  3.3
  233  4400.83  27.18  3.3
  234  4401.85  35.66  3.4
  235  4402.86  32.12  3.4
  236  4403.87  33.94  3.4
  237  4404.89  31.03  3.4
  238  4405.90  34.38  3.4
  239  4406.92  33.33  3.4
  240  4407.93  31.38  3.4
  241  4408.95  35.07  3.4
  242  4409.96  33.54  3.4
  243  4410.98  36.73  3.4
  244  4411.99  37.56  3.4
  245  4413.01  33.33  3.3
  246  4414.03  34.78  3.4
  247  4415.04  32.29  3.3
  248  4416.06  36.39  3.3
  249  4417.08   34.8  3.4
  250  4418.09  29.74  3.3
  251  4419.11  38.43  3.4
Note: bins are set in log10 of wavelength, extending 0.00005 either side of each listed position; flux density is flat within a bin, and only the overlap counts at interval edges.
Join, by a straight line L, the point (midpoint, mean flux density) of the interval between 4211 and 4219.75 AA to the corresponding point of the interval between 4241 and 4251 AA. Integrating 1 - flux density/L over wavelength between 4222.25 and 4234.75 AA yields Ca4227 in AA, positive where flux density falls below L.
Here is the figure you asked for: 1.3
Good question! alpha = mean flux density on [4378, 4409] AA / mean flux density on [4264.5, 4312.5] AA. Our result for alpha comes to 1.2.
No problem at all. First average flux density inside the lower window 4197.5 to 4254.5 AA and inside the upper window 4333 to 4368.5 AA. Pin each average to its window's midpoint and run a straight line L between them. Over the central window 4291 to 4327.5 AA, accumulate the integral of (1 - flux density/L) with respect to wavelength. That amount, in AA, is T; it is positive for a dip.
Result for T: 5.8 AA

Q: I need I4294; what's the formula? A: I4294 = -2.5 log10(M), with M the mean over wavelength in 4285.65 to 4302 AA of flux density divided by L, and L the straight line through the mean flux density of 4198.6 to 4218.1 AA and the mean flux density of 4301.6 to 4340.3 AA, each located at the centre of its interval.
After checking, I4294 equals 0.115 mag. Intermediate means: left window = 28.4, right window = 28.3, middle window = 25.5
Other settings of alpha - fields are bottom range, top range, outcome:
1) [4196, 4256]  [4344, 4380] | 1.17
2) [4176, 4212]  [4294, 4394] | 1.11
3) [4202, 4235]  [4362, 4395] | 1.16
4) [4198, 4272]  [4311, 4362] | 1.08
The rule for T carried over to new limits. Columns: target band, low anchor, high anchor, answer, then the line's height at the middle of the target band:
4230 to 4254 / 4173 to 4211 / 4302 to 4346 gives -2.68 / 27.5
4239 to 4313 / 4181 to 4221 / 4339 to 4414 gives 5.31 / 29.8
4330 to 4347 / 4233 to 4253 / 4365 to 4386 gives 0.70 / 32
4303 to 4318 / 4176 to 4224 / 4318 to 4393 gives 2.66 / 30.7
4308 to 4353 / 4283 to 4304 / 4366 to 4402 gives -2.09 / 28.2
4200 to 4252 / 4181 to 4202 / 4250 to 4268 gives -0.90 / 28.4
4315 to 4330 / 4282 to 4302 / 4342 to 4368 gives -0.76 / 29.8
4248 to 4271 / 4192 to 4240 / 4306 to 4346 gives -0.76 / 28.4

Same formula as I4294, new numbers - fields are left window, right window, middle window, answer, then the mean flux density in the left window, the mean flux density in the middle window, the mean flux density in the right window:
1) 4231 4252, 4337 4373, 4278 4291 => 0.11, 30.7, 28.2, 32.3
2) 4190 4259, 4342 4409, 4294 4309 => 0.32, 28.6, 22.8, 32.6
